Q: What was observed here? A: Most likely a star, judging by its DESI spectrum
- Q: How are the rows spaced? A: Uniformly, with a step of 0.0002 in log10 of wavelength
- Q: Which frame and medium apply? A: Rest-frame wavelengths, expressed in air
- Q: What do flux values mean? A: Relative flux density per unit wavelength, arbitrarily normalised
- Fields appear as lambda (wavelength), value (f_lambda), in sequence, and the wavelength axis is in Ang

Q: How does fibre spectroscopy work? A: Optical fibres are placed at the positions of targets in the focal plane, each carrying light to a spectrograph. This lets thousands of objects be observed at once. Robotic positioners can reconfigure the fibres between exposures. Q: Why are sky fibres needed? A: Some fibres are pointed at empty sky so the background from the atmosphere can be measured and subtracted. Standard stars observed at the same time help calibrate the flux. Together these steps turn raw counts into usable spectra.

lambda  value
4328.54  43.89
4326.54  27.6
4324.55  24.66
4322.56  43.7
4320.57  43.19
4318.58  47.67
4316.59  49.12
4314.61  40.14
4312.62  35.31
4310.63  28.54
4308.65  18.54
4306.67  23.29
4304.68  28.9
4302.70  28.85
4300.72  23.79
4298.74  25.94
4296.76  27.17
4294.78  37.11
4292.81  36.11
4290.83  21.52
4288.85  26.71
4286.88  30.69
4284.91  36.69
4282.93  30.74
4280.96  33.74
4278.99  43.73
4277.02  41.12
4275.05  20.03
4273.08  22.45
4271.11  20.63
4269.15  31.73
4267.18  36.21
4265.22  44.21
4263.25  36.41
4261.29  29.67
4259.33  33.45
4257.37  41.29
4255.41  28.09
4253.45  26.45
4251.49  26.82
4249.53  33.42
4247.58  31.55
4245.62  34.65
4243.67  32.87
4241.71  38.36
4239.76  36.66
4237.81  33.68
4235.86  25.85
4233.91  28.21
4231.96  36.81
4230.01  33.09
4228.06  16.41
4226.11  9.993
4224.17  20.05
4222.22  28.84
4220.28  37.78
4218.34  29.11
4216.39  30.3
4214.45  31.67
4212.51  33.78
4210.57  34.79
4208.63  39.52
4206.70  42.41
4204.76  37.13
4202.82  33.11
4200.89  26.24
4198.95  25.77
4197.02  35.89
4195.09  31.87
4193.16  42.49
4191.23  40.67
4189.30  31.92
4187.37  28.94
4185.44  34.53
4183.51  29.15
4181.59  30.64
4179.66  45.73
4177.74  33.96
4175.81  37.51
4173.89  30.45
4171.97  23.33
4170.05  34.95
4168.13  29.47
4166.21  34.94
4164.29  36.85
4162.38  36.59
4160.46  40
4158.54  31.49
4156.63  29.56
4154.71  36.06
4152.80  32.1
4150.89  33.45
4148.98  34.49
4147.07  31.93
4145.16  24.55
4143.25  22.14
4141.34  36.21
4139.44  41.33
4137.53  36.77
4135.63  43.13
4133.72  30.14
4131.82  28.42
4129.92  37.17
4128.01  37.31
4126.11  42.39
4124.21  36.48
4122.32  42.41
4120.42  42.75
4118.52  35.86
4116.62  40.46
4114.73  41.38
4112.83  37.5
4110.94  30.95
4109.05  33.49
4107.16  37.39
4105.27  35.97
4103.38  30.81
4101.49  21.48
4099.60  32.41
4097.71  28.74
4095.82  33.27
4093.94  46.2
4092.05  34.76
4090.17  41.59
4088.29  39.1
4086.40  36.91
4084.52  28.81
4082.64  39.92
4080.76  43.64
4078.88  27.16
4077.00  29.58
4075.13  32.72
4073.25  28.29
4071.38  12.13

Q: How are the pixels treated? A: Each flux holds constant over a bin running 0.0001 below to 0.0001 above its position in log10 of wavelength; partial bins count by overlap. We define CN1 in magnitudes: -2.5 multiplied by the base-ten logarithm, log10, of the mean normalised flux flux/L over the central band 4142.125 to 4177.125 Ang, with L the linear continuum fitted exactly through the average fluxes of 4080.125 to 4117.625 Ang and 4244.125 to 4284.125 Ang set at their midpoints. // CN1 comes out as 0.07 mag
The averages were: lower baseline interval 35.7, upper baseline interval 32.3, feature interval 32.2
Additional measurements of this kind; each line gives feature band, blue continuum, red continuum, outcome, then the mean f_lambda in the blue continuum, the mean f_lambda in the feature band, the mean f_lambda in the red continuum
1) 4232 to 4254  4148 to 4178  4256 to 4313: -0.01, 33.4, 32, 30.8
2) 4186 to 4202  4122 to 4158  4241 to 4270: 0.03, 34.4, 33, 33.6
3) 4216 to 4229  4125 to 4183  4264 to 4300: 0.32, 34.1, 24.4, 31.4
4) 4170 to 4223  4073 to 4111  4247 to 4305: -0.04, 34.1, 33.7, 31.2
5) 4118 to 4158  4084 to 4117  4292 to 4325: -0.01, 35.1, 34.9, 33.2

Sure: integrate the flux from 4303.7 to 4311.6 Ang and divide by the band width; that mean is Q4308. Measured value 24.8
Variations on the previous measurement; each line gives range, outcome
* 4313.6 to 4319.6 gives 45.6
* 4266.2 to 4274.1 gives 27.7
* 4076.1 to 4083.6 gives 35.1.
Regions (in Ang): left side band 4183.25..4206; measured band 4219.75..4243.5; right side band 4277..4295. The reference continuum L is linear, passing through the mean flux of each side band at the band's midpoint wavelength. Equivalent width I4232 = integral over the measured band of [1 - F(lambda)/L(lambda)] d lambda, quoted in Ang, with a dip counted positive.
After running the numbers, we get 3.2 Ang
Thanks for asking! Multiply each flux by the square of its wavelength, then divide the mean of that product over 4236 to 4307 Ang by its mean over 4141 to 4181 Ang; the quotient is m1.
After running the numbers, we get 1.00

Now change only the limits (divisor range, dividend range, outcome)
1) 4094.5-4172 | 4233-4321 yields 1.00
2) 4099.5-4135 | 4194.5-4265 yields 0.93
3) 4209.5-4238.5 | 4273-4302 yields 1.10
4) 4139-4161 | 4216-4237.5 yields 0.87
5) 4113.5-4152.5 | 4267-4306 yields 0.90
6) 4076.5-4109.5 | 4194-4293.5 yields 0.98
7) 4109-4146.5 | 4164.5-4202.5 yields 0.94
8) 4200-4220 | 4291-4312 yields 0.85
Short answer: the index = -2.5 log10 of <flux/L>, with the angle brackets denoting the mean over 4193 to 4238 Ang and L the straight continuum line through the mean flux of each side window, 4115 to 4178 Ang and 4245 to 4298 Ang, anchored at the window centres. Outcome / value 0.08 mag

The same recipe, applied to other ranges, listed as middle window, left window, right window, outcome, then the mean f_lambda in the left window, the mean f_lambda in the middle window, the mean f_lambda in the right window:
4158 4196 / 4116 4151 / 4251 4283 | 0.01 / 35.6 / 34.3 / 32.3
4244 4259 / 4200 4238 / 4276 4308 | -0.05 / 30.4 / 31.9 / 30.9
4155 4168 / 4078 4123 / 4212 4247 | -0.05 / 35.9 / 34.6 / 29.9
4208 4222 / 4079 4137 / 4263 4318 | 0.00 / 36.2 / 33.4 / 31.5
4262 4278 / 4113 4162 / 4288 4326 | 0.04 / 35.5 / 31.6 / 32.1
